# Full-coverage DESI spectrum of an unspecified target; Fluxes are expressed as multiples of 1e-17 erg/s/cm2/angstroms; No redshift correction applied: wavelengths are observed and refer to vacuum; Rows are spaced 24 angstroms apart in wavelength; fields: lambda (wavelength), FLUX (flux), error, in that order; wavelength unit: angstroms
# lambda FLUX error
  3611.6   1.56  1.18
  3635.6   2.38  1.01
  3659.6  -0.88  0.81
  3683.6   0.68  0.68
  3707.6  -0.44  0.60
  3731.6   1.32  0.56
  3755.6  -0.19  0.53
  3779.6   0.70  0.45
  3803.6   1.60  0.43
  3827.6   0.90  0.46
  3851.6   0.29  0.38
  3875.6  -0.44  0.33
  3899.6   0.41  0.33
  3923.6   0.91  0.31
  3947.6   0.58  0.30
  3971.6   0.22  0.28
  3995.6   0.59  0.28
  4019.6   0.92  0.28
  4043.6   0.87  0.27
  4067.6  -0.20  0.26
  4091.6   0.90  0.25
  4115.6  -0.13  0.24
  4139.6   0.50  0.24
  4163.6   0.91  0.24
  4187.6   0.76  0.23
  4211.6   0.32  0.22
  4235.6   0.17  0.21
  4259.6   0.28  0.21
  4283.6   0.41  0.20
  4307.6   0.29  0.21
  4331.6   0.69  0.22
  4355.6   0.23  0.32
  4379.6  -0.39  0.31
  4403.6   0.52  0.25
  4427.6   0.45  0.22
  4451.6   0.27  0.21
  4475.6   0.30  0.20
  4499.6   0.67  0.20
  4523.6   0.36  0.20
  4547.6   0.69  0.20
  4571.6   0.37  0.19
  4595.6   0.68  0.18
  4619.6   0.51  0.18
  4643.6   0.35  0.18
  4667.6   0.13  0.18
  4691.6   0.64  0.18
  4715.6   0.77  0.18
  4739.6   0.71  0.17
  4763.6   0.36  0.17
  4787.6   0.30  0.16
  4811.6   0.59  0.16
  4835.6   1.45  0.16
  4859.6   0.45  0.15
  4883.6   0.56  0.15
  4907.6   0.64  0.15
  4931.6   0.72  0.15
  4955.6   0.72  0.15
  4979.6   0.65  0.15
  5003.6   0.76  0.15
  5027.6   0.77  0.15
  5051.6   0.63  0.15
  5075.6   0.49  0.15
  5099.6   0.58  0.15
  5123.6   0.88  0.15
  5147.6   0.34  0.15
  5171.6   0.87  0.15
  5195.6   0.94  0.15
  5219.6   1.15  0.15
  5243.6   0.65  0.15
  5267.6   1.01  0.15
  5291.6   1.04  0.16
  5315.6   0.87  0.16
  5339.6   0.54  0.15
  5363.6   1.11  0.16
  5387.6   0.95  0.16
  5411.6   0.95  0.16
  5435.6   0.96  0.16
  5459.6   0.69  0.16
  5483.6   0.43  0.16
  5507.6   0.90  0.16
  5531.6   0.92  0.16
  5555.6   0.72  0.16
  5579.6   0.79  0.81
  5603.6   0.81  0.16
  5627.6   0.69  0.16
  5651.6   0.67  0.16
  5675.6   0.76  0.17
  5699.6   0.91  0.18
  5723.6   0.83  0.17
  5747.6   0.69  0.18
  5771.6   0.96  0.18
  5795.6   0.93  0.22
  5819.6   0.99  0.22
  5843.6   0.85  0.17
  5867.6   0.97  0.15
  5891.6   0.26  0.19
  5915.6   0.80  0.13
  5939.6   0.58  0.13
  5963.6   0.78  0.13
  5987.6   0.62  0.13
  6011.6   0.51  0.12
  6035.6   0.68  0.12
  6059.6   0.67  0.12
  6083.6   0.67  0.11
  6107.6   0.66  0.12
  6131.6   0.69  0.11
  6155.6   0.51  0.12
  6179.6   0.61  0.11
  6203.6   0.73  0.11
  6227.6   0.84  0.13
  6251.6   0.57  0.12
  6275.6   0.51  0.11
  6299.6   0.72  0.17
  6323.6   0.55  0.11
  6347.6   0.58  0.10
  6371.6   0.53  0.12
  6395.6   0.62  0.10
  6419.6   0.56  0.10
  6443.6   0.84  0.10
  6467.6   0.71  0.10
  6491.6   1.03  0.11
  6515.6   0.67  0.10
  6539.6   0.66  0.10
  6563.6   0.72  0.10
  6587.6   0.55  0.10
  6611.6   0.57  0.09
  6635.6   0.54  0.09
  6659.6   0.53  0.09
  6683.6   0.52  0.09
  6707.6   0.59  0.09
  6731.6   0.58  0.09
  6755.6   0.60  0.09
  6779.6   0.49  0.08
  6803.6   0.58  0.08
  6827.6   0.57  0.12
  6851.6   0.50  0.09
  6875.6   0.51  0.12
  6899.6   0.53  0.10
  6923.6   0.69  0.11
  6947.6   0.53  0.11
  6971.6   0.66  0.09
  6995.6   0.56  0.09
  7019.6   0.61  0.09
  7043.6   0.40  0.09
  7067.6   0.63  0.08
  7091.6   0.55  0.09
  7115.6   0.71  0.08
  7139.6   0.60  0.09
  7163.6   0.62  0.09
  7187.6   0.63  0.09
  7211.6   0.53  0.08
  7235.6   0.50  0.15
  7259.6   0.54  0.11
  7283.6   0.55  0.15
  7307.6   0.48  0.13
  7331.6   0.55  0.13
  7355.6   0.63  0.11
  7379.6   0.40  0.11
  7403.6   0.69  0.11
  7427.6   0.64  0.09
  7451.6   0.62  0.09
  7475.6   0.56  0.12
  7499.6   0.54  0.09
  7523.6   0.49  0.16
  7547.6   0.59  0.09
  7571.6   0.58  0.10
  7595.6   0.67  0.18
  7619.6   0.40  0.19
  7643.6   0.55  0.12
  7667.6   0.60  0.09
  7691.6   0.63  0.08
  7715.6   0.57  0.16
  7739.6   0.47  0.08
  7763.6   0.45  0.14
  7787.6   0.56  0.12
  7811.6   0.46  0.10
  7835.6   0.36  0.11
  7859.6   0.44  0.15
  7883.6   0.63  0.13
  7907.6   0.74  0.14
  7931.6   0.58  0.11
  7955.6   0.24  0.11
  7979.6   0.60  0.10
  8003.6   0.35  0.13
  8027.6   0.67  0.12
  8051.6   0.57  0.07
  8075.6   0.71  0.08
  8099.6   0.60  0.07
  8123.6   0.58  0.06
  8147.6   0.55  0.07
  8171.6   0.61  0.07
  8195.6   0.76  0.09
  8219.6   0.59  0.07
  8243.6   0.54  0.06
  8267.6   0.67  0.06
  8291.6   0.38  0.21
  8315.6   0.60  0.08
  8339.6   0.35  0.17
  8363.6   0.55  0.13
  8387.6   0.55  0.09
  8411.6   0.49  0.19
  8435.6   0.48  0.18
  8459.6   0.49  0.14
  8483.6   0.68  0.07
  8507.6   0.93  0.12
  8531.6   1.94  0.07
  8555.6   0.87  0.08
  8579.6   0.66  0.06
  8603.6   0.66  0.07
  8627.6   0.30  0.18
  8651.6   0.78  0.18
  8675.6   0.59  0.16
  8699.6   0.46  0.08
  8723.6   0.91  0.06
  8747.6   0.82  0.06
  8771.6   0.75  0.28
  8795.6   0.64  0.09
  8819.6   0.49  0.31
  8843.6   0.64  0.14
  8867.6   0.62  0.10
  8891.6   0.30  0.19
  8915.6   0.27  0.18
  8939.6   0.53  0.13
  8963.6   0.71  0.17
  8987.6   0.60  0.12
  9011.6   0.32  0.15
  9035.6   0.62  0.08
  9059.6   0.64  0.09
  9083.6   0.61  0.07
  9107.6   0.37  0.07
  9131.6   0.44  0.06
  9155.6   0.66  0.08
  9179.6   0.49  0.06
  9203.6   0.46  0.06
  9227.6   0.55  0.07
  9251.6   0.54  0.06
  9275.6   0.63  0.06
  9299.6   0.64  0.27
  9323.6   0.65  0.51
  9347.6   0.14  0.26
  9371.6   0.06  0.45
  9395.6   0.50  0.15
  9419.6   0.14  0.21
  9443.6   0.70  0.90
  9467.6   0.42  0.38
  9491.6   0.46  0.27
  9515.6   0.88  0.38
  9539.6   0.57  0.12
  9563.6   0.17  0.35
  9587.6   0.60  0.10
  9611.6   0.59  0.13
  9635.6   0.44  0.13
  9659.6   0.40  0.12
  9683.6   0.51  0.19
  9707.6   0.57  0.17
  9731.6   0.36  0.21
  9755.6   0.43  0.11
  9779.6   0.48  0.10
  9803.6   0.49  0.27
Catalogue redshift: 0.30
